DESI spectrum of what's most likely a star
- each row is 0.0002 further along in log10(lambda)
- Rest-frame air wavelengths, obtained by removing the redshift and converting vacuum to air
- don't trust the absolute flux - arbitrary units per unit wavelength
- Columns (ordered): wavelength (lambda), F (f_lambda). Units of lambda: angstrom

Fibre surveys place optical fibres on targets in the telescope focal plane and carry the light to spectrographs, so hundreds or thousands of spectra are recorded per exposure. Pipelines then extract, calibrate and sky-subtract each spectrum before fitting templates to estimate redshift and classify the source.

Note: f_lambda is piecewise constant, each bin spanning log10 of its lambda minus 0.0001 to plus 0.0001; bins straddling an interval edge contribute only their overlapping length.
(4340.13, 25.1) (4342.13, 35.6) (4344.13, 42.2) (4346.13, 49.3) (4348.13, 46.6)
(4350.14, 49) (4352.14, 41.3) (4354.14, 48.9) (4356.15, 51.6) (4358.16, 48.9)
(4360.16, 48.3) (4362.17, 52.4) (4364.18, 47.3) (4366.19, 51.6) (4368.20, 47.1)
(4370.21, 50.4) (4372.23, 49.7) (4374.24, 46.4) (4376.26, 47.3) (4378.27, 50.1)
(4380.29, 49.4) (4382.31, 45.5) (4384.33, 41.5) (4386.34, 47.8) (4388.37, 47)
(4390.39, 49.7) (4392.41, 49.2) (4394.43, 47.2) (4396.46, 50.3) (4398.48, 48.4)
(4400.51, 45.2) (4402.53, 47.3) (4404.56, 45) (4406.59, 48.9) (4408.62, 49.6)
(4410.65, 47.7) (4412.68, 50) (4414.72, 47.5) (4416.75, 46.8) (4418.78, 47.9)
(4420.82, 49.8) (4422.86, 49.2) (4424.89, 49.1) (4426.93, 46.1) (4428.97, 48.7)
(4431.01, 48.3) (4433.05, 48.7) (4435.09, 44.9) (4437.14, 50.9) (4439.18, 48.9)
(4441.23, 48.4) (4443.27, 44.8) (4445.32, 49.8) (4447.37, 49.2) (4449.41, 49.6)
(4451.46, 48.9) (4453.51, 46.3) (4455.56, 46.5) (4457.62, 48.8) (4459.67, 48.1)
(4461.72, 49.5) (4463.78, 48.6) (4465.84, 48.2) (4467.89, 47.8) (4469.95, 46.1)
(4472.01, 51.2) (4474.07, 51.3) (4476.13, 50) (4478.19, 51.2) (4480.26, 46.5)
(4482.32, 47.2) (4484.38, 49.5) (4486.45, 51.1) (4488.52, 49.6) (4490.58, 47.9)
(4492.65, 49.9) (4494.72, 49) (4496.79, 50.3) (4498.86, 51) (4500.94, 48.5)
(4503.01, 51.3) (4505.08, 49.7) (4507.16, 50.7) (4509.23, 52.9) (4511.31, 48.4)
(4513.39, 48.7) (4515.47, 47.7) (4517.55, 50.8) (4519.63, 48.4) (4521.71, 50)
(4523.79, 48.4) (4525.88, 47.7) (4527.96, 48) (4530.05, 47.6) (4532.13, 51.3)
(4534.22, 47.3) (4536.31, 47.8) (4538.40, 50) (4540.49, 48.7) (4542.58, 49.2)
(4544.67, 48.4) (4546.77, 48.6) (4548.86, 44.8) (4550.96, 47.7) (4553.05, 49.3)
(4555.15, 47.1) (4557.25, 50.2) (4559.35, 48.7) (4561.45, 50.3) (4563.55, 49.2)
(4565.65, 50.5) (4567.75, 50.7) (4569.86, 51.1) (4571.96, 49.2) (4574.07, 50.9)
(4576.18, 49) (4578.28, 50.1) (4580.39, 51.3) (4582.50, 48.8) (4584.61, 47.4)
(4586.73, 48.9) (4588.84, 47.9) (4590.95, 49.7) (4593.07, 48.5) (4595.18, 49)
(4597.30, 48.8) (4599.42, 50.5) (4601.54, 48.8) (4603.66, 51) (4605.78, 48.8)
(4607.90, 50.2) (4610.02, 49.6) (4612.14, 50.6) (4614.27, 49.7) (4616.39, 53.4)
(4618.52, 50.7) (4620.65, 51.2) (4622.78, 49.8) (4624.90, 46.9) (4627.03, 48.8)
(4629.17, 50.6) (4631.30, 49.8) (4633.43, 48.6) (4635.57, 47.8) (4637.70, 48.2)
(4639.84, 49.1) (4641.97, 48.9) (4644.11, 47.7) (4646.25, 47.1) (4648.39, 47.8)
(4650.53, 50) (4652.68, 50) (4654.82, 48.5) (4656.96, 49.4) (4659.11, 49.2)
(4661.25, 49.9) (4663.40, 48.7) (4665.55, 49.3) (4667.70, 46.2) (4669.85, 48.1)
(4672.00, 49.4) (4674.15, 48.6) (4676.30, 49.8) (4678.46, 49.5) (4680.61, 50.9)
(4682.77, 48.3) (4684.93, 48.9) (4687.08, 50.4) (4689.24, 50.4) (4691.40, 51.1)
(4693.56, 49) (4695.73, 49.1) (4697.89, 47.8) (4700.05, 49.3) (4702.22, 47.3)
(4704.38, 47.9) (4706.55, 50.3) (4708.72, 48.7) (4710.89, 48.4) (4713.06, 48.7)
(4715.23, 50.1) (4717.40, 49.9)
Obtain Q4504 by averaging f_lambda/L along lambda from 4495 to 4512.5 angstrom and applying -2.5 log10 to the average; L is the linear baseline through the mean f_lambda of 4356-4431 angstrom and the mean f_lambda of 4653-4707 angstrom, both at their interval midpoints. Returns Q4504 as -0.04 mag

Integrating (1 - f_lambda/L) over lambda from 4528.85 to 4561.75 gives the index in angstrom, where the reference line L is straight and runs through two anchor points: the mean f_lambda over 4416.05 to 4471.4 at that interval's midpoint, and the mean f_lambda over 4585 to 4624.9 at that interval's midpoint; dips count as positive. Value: 0.42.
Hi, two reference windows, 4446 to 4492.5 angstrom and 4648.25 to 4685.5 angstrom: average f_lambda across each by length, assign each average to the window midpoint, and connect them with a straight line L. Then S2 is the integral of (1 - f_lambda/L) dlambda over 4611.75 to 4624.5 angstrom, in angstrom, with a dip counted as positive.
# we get -0.4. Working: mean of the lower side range 48.8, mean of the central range 50.7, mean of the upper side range 49.1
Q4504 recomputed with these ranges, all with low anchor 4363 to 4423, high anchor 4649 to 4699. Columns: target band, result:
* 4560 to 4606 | -0.02 mag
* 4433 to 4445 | 0.01 mag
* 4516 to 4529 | -0.01 mag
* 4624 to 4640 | 0.01 mag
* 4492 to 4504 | -0.03 mag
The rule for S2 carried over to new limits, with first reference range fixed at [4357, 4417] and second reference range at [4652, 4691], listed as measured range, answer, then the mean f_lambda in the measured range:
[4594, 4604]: -0.11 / 49.5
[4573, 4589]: -0.16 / 49.3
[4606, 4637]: -0.47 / 49.8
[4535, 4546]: -0.01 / 48.8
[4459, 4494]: -0.41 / 49.1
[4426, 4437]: 0.15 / 47.6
